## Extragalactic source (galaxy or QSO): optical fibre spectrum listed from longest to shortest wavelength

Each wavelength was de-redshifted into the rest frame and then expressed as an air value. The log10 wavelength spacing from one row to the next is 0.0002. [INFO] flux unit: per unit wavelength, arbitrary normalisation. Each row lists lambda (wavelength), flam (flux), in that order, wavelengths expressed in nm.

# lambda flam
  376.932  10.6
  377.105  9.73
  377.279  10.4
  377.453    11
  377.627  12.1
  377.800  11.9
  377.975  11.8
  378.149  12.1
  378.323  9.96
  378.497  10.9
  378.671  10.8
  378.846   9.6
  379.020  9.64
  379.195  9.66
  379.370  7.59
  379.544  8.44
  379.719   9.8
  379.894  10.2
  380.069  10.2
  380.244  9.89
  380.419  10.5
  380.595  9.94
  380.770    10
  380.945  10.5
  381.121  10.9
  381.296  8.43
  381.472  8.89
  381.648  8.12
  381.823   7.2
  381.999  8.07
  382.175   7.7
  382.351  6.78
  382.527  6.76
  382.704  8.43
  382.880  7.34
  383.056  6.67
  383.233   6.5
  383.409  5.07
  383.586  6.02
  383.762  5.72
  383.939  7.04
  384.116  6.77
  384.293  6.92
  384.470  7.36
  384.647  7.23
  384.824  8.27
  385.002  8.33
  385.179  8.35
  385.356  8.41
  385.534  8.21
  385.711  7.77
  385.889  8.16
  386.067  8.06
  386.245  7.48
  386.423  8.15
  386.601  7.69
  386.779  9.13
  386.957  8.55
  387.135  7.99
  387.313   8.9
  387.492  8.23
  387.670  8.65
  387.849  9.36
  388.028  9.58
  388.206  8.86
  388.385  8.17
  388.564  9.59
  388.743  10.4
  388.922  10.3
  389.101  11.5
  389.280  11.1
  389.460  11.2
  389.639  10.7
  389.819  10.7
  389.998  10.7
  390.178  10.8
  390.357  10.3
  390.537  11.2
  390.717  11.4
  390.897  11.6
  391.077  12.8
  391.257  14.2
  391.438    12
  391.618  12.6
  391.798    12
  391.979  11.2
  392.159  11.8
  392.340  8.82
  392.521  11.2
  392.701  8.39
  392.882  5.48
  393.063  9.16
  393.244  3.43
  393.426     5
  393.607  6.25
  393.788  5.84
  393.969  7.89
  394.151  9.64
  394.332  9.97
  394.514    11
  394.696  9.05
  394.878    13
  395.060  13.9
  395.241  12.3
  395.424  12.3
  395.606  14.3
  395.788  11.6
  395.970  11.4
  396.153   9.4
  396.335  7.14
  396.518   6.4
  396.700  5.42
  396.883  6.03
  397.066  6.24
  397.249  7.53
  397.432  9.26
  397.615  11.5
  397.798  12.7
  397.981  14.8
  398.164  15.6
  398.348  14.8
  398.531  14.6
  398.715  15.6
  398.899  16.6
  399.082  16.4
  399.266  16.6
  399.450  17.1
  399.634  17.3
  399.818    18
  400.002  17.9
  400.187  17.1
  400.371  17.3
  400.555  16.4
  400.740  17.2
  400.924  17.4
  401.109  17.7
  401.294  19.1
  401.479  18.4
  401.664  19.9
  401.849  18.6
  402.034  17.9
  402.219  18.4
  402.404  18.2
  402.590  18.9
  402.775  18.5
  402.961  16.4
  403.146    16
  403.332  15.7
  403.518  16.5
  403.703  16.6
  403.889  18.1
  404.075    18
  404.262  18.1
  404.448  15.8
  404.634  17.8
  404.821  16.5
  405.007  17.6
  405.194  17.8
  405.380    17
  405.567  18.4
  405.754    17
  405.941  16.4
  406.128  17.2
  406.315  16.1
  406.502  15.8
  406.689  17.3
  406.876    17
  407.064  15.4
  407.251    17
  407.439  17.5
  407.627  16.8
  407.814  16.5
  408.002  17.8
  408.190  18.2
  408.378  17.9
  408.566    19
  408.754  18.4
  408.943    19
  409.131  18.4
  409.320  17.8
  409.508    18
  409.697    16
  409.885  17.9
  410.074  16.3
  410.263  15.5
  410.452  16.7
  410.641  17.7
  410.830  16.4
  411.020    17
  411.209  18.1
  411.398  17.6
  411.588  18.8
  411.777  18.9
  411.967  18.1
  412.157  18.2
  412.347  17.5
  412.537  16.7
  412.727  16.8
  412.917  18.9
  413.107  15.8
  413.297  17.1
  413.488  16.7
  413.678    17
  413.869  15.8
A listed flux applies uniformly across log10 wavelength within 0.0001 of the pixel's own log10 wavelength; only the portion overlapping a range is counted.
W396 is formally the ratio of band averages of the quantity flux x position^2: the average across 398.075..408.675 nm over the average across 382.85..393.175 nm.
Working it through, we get 2.03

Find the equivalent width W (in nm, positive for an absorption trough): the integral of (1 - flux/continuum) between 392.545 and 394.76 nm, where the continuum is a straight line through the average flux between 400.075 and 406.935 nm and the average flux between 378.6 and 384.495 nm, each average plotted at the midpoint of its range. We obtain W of 0.94 nm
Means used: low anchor 8.33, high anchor 17.4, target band 7.68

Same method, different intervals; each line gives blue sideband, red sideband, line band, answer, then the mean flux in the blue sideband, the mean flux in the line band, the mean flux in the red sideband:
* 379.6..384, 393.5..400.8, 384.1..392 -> 0.30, 8.27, 9.6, 12.3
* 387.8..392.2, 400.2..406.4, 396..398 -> 0.80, 11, 8.63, 17.5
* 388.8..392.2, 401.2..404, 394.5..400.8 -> 0.97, 11.5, 13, 17.8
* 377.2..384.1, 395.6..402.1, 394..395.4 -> 0.20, 9.01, 11.2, 14.2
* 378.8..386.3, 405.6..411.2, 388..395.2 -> 0.76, 8.2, 10.1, 17.2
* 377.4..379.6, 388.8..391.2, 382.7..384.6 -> 0.73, 10.4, 6.65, 11.1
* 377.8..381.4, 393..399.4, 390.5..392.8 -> -0.20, 10.1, 11.5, 10.7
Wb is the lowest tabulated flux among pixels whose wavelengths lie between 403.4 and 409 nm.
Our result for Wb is 15.4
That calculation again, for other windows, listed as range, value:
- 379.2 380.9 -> 7.59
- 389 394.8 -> 3.43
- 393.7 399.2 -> 5.42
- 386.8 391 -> 7.99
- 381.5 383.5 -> 5.07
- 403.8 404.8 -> 15.8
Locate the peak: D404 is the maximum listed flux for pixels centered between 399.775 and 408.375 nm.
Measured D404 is 19.9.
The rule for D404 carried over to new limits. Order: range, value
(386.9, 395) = 14.2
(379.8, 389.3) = 11.5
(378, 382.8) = 12.1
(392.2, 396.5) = 14.3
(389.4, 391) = 11.6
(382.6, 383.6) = 8.43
